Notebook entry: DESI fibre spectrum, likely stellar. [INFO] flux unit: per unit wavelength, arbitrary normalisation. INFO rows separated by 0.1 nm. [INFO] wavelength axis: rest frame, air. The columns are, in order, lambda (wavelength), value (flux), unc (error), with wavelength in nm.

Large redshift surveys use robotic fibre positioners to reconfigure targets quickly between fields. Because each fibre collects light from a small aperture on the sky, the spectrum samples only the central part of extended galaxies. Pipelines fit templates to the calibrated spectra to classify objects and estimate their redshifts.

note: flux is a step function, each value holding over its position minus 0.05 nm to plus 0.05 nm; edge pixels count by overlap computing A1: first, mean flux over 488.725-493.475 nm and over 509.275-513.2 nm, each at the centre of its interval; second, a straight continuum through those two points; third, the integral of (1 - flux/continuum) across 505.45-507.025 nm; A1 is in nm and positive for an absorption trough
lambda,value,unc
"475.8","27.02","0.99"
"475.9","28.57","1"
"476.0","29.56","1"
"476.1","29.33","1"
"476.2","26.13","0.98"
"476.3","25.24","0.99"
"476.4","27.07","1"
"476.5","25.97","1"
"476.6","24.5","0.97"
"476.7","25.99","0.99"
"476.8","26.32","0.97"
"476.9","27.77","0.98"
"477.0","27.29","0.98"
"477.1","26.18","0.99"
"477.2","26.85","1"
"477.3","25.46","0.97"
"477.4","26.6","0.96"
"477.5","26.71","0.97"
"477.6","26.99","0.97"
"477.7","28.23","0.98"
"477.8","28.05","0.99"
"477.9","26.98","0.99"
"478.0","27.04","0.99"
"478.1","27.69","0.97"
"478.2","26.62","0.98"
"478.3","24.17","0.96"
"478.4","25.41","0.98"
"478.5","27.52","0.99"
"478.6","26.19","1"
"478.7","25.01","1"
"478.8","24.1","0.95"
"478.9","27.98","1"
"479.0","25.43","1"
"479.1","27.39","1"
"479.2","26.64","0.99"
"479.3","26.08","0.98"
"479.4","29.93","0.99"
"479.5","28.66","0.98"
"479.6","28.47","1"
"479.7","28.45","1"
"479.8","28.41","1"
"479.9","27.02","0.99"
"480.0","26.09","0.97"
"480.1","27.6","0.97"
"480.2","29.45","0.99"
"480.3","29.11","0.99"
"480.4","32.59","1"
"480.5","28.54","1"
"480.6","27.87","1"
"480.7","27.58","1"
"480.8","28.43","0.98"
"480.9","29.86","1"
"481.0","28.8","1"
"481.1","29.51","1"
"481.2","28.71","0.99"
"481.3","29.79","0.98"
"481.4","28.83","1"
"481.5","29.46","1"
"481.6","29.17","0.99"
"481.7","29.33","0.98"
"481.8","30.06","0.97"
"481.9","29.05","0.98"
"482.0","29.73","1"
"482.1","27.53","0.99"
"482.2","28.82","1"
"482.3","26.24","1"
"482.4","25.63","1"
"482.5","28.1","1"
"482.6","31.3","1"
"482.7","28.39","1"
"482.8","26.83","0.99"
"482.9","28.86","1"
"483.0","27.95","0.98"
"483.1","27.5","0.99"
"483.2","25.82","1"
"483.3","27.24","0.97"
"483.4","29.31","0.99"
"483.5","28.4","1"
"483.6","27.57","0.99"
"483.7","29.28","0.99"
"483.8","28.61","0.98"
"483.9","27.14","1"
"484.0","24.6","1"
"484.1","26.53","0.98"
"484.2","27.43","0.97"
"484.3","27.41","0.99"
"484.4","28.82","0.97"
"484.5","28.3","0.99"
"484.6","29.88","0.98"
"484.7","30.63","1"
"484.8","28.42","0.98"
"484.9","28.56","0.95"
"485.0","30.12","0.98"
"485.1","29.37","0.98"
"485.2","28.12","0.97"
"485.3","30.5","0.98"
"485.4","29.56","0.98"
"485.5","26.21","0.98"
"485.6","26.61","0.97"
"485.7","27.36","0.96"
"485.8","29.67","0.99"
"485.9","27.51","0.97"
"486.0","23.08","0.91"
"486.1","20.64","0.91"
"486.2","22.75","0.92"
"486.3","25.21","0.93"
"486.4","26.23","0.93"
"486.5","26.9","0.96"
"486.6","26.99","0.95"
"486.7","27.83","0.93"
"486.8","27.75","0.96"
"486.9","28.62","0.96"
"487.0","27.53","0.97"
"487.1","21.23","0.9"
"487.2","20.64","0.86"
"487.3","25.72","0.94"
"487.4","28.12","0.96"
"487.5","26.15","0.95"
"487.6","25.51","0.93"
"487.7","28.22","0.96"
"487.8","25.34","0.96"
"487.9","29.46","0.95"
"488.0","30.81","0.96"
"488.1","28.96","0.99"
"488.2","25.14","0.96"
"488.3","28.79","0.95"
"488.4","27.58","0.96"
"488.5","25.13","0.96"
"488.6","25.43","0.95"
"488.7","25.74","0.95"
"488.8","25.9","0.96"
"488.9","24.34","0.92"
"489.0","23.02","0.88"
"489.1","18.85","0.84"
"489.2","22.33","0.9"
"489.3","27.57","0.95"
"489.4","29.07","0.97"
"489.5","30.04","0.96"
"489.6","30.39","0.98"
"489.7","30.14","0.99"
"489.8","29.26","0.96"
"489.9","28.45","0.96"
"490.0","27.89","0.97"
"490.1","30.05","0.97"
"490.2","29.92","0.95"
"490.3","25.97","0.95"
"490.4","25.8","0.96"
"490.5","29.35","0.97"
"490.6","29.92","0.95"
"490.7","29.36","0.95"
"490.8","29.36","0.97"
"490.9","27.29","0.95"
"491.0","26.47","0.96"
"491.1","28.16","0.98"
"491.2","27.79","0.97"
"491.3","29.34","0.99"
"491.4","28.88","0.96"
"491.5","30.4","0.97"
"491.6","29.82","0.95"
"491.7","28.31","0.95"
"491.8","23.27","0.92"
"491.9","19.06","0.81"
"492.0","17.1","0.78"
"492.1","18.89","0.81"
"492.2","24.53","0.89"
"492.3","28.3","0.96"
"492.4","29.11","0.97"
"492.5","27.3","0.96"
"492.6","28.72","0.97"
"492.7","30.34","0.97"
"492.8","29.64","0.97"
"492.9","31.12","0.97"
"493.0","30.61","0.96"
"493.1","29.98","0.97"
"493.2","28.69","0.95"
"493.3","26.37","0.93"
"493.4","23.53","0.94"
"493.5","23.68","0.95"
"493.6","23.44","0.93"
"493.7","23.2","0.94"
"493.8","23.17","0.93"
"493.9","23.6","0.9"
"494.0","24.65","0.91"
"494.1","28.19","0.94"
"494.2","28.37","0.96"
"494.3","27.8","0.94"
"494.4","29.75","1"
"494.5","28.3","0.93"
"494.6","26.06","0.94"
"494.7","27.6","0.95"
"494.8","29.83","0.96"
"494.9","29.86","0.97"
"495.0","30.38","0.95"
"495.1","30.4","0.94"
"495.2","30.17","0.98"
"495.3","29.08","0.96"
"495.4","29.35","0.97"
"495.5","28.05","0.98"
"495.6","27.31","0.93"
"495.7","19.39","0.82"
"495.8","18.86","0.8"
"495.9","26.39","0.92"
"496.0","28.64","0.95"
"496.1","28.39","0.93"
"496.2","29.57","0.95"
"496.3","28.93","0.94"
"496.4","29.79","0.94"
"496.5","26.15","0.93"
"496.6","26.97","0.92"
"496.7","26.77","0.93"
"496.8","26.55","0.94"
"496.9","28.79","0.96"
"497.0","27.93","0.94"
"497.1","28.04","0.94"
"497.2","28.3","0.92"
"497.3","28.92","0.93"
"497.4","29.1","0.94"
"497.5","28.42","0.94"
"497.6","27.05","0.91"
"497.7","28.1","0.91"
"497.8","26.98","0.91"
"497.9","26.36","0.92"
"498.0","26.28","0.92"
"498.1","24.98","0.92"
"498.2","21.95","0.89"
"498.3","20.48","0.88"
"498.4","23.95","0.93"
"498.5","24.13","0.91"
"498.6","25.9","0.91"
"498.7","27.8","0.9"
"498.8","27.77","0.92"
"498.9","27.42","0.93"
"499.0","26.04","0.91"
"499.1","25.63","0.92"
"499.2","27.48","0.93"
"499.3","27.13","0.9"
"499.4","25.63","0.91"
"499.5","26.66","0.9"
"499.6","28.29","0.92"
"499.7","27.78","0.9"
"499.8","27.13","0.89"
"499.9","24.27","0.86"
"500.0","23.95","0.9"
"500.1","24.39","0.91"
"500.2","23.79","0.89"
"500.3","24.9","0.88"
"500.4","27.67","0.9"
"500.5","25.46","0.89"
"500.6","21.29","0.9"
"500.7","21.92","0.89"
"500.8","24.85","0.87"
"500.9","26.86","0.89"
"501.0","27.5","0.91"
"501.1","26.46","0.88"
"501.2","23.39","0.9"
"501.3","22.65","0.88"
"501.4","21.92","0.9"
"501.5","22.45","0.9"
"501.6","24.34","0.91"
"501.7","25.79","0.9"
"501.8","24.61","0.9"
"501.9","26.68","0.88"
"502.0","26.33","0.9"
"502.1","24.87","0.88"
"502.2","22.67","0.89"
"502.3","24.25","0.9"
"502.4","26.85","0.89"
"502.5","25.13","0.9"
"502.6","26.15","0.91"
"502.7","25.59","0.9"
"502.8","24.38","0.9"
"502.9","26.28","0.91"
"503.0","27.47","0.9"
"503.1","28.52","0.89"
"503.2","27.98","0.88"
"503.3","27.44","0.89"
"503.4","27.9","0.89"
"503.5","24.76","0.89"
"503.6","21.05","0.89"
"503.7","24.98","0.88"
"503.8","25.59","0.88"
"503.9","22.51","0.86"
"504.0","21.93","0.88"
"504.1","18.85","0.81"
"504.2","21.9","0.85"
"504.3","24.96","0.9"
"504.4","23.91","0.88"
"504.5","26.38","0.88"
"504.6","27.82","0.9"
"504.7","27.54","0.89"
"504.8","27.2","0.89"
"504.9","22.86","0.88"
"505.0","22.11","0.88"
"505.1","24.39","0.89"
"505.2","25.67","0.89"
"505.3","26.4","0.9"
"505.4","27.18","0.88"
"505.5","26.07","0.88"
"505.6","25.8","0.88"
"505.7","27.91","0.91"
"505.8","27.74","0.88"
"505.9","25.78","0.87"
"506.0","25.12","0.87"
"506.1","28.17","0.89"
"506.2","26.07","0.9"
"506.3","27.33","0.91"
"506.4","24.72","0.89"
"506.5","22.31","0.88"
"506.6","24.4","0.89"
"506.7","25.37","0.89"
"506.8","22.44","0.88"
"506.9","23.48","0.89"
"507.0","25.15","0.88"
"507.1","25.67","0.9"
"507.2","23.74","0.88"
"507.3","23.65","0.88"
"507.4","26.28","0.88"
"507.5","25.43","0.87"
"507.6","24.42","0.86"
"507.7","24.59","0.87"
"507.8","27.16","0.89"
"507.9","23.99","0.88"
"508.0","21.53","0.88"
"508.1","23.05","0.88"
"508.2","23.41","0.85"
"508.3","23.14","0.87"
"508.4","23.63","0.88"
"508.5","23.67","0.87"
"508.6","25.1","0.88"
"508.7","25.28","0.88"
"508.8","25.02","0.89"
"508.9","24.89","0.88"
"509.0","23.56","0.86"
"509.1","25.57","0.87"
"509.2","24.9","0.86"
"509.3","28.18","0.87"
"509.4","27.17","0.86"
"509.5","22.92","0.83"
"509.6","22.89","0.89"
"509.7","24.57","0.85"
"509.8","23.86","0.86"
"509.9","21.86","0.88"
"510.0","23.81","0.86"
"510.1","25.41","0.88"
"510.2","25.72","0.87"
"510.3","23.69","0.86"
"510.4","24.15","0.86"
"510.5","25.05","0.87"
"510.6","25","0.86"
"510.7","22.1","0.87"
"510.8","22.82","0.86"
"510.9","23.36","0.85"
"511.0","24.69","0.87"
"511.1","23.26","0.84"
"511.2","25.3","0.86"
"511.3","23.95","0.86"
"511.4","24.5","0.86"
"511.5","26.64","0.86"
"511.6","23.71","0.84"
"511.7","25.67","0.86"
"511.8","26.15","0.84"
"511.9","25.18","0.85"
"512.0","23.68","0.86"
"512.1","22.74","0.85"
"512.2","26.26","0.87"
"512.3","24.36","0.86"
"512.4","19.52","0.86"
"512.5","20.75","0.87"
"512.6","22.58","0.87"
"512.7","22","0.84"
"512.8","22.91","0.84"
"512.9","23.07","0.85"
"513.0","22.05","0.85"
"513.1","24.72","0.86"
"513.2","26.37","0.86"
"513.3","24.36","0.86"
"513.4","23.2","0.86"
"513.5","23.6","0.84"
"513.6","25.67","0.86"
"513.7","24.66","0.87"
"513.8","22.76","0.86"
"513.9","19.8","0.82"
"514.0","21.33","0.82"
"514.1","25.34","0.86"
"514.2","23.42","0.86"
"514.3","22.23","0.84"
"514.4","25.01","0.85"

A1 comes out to -0.04 nm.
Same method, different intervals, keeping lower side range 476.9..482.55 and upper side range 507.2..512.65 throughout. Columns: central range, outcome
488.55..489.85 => 0.02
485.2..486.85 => 0.03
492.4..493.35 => -0.11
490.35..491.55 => -0.09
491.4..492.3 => 0.06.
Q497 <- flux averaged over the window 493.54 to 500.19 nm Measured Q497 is 26.8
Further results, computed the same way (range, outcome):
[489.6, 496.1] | 27.3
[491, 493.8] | 26.6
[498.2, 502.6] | 25.2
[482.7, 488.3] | 27.3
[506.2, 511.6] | 24.4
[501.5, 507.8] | 25.2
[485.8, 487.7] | 25.7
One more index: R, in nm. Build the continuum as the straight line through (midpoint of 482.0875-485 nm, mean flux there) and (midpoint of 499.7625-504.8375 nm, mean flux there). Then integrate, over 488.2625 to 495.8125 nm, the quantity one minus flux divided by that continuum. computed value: -0.12 nm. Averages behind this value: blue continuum 28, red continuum 25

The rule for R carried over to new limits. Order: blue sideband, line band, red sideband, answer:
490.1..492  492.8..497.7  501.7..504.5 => -0.15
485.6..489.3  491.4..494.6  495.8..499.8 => -0.01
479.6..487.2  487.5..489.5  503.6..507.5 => 0.07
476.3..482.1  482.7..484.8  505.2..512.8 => -0.06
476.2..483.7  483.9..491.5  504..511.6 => -0.12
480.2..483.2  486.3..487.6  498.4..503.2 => 0.08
